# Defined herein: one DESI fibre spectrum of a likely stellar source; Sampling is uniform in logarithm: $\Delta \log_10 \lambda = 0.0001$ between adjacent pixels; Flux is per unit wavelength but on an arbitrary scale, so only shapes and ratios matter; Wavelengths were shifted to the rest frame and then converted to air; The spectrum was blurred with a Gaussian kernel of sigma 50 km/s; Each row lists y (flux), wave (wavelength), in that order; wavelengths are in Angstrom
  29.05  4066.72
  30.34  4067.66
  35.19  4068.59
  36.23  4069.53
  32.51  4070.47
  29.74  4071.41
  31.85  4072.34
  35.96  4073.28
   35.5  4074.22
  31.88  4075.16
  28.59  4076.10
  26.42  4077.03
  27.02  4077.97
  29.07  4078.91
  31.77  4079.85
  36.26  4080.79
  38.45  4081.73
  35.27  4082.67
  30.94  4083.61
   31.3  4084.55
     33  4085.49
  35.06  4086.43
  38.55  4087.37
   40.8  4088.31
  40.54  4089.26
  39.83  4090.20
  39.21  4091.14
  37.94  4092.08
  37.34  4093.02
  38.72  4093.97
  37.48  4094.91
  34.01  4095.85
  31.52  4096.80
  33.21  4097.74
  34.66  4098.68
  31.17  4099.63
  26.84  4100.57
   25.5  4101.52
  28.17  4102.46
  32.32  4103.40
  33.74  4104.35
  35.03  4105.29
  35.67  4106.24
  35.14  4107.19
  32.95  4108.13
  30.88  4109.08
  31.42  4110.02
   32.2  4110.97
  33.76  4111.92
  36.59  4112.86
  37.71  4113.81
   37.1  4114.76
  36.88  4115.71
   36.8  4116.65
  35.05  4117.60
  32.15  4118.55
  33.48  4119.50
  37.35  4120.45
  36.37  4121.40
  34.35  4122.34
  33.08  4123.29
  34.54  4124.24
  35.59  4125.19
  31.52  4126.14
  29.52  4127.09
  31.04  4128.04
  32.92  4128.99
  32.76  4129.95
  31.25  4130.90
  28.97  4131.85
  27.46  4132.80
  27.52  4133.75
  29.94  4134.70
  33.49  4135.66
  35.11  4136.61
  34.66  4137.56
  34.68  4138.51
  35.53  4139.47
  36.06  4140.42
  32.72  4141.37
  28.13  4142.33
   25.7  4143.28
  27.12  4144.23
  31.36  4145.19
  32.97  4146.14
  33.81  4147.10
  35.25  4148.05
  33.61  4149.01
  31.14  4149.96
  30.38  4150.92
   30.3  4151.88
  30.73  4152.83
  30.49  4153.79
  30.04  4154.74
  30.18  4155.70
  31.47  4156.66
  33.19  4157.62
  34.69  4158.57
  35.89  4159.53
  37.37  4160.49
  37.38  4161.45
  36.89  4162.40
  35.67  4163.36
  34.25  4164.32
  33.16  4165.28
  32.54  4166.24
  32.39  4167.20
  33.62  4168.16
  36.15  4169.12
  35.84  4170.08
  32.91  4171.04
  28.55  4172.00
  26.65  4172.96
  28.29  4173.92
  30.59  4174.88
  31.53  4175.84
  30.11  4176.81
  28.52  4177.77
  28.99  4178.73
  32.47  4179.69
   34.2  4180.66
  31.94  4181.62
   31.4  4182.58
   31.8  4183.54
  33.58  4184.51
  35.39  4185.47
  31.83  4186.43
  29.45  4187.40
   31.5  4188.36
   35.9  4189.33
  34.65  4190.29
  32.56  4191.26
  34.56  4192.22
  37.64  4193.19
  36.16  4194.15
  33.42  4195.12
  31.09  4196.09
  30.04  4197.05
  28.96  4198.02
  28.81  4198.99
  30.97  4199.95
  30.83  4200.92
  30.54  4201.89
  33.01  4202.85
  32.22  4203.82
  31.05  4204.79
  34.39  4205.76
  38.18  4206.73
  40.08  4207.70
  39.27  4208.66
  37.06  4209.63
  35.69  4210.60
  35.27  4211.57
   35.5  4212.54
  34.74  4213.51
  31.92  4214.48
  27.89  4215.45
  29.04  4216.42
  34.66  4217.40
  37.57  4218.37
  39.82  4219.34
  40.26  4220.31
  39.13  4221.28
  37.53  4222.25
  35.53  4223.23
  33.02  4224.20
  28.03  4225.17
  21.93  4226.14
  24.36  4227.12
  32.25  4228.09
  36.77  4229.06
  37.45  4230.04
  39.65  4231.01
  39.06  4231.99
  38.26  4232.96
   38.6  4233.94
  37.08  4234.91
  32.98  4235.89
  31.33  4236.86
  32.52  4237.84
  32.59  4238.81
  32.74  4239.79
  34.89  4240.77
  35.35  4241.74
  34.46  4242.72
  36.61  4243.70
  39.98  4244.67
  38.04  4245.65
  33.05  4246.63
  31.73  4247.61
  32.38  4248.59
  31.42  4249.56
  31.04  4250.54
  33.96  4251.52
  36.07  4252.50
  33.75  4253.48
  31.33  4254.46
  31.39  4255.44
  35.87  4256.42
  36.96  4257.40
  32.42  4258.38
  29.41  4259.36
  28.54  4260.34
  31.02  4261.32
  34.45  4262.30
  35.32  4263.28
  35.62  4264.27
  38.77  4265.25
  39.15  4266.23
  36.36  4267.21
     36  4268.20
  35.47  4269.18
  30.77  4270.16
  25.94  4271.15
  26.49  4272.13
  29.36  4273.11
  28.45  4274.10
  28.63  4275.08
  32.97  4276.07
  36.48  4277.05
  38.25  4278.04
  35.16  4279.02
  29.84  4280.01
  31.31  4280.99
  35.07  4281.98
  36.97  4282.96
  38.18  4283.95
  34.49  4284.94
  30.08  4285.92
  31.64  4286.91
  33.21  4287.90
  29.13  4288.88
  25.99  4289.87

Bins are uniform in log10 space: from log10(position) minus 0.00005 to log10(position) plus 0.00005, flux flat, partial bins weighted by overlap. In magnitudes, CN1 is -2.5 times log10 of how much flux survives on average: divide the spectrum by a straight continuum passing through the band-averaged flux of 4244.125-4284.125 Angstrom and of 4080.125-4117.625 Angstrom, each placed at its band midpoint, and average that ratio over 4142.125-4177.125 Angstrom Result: 0.07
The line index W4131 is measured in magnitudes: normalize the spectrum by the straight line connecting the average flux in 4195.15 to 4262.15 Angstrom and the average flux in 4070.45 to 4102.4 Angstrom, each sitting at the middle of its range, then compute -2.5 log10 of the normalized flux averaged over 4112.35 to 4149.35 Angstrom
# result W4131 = 0.02 mag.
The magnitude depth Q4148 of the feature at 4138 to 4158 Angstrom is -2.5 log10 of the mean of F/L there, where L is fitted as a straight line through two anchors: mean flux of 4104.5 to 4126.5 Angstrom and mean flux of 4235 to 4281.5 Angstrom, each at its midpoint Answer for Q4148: 0.09 mag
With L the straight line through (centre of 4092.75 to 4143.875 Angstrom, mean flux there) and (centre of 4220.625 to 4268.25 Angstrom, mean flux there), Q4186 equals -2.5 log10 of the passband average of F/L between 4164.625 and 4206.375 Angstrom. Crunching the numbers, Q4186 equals 0.051 mag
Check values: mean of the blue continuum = 33.1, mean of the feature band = 32.1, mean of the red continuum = 34.2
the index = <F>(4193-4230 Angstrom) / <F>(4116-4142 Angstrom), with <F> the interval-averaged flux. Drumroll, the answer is 1.0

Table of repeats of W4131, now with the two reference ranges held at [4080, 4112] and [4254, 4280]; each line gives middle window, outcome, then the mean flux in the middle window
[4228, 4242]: -0.07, 35.5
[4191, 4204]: 0.05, 32.2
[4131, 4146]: 0.09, 31.3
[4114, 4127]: -0.02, 34.8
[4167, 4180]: 0.09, 31.1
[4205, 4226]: -0.06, 35.2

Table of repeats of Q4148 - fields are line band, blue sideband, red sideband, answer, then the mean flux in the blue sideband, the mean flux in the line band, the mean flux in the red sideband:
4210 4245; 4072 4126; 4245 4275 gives -0.04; 34.1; 34.6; 33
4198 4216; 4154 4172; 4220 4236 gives 0.03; 33.9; 33.6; 34.8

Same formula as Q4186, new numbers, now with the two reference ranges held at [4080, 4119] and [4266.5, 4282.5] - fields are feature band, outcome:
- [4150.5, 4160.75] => 0.058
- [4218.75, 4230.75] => -0.031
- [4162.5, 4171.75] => -0.008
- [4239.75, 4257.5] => -0.049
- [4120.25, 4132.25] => 0.044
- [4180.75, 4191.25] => 0.024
